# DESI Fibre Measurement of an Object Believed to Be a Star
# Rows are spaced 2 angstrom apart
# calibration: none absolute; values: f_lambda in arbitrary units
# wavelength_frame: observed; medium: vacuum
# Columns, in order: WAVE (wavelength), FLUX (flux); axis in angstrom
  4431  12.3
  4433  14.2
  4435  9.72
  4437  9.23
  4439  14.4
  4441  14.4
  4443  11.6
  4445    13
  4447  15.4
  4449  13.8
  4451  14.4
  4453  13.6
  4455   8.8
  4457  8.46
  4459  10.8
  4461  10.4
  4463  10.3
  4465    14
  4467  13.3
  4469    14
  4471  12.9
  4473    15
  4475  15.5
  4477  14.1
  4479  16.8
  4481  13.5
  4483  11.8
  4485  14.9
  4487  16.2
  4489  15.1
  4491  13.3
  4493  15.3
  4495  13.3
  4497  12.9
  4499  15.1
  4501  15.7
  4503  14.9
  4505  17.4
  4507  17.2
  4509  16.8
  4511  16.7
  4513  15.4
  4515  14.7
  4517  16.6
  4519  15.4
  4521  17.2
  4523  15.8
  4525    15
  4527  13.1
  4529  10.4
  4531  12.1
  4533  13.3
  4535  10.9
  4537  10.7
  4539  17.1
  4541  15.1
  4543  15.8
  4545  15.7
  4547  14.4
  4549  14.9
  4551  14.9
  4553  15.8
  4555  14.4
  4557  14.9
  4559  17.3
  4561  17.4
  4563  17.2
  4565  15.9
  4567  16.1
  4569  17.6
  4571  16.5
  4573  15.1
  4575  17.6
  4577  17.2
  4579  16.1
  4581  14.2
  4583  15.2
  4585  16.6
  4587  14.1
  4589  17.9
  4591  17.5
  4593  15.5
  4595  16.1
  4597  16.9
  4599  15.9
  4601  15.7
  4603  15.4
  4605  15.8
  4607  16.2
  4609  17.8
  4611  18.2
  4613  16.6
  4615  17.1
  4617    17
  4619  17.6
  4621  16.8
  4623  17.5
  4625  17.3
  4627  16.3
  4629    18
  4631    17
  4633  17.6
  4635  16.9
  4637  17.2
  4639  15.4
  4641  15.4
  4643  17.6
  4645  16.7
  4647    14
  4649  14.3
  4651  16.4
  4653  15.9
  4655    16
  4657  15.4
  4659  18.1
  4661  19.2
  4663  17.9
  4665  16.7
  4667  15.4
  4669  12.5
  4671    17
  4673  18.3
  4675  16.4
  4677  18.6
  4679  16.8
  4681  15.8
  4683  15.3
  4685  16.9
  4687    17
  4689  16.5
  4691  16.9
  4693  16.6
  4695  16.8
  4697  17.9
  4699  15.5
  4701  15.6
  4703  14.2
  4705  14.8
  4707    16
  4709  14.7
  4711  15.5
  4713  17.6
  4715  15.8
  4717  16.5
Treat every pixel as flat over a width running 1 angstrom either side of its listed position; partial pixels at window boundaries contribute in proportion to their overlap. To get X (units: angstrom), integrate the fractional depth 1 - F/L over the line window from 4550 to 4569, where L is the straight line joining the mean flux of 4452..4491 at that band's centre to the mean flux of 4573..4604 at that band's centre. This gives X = -0.88 angstrom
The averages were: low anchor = 13.1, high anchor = 16.1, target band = 16.1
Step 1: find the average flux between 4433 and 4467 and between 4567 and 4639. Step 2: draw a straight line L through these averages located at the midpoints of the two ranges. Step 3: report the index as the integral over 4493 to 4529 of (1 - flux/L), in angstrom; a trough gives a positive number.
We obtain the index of -3.7 angstrom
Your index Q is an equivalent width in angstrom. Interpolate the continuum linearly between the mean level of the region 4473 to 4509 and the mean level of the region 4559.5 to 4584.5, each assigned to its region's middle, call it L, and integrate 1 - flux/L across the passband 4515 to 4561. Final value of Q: 3.3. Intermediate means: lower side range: 14.9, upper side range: 16.4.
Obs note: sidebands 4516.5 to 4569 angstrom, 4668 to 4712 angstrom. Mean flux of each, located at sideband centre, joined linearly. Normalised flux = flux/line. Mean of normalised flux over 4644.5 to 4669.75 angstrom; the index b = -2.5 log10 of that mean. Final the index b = -0.012 mag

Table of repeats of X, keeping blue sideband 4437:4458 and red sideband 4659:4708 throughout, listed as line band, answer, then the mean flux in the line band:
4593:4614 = -1.7 angstrom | 16.4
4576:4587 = -0.7 angstrom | 15.7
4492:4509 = -2.3 angstrom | 15.3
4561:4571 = -1.5 angstrom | 16.8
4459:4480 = -0.8 angstrom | 13.5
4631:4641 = -0.6 angstrom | 16.7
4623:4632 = -0.9 angstrom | 17.2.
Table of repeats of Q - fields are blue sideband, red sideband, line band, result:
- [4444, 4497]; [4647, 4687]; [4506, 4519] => -2.0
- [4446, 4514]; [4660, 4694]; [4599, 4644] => -2.5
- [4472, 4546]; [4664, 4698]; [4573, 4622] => -2.3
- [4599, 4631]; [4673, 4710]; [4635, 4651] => 0.7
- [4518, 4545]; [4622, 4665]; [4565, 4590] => -1.7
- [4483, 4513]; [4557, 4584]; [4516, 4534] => 1.5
